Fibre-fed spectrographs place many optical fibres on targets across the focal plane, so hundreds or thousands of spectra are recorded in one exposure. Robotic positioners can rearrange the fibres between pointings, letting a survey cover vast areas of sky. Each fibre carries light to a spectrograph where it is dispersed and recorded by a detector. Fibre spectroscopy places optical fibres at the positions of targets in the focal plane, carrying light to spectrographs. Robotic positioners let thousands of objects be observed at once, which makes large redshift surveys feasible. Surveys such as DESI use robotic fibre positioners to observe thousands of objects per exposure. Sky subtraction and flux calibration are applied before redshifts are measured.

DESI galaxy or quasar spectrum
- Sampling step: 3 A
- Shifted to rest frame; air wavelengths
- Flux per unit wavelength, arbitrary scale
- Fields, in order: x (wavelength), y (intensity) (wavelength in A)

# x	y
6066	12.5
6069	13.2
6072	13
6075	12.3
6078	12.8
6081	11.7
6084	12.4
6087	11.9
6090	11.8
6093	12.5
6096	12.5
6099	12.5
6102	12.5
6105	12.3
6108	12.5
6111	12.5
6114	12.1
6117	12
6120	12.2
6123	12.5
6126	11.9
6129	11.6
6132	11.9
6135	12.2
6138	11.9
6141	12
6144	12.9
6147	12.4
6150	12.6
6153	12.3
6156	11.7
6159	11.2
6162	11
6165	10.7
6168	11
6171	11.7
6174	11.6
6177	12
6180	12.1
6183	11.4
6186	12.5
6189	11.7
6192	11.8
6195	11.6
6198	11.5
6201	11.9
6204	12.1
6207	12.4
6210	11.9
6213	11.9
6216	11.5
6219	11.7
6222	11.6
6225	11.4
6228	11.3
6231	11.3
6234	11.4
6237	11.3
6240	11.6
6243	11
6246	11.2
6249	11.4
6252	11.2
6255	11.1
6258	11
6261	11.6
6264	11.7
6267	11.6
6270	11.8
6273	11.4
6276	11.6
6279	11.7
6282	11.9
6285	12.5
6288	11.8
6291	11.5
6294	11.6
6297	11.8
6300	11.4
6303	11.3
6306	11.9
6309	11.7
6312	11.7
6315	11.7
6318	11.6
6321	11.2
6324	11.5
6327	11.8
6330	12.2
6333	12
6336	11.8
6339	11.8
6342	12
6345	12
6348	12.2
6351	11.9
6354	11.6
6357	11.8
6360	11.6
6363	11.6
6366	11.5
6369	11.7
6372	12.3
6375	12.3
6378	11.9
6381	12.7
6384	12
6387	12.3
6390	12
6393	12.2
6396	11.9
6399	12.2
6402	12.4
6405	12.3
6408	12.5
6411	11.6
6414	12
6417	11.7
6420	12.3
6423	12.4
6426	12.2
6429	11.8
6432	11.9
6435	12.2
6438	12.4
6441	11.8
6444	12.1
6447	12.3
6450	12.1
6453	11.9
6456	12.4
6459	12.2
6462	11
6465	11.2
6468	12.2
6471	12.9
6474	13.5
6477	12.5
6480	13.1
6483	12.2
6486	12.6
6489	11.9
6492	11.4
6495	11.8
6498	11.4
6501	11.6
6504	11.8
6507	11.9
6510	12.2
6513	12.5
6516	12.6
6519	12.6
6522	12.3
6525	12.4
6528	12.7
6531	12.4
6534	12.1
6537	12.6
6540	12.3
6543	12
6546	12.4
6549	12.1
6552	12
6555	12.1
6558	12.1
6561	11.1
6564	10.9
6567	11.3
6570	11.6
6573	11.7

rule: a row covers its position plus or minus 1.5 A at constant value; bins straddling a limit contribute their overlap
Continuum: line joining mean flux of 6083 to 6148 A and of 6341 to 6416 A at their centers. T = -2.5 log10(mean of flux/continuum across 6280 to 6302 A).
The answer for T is 0.03 mag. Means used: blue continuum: 12.2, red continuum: 12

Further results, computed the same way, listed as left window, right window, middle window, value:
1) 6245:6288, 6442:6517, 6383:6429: -0.02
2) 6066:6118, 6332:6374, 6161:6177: 0.09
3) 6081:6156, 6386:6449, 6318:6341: 0.04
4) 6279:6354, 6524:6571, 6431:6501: -0.02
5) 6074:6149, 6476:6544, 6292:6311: 0.06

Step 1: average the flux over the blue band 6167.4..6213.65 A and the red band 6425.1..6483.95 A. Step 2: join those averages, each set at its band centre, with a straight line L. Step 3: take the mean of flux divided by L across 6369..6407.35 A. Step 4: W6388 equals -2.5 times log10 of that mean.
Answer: -0.01 mag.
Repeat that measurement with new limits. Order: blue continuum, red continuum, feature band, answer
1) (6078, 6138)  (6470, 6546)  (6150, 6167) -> 0.07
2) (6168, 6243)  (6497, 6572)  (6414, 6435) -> -0.01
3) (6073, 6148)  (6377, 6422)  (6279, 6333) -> 0.04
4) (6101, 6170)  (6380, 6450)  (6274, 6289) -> 0.02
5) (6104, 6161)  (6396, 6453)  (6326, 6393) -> 0.01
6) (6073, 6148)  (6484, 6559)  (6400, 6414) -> 0.00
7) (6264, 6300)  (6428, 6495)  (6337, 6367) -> 0.01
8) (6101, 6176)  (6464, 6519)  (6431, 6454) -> 0.01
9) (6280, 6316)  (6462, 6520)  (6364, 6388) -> -0.01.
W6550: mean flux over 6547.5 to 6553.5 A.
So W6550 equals 12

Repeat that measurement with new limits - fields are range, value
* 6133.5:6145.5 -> 12.2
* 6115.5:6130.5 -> 12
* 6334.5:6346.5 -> 11.9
